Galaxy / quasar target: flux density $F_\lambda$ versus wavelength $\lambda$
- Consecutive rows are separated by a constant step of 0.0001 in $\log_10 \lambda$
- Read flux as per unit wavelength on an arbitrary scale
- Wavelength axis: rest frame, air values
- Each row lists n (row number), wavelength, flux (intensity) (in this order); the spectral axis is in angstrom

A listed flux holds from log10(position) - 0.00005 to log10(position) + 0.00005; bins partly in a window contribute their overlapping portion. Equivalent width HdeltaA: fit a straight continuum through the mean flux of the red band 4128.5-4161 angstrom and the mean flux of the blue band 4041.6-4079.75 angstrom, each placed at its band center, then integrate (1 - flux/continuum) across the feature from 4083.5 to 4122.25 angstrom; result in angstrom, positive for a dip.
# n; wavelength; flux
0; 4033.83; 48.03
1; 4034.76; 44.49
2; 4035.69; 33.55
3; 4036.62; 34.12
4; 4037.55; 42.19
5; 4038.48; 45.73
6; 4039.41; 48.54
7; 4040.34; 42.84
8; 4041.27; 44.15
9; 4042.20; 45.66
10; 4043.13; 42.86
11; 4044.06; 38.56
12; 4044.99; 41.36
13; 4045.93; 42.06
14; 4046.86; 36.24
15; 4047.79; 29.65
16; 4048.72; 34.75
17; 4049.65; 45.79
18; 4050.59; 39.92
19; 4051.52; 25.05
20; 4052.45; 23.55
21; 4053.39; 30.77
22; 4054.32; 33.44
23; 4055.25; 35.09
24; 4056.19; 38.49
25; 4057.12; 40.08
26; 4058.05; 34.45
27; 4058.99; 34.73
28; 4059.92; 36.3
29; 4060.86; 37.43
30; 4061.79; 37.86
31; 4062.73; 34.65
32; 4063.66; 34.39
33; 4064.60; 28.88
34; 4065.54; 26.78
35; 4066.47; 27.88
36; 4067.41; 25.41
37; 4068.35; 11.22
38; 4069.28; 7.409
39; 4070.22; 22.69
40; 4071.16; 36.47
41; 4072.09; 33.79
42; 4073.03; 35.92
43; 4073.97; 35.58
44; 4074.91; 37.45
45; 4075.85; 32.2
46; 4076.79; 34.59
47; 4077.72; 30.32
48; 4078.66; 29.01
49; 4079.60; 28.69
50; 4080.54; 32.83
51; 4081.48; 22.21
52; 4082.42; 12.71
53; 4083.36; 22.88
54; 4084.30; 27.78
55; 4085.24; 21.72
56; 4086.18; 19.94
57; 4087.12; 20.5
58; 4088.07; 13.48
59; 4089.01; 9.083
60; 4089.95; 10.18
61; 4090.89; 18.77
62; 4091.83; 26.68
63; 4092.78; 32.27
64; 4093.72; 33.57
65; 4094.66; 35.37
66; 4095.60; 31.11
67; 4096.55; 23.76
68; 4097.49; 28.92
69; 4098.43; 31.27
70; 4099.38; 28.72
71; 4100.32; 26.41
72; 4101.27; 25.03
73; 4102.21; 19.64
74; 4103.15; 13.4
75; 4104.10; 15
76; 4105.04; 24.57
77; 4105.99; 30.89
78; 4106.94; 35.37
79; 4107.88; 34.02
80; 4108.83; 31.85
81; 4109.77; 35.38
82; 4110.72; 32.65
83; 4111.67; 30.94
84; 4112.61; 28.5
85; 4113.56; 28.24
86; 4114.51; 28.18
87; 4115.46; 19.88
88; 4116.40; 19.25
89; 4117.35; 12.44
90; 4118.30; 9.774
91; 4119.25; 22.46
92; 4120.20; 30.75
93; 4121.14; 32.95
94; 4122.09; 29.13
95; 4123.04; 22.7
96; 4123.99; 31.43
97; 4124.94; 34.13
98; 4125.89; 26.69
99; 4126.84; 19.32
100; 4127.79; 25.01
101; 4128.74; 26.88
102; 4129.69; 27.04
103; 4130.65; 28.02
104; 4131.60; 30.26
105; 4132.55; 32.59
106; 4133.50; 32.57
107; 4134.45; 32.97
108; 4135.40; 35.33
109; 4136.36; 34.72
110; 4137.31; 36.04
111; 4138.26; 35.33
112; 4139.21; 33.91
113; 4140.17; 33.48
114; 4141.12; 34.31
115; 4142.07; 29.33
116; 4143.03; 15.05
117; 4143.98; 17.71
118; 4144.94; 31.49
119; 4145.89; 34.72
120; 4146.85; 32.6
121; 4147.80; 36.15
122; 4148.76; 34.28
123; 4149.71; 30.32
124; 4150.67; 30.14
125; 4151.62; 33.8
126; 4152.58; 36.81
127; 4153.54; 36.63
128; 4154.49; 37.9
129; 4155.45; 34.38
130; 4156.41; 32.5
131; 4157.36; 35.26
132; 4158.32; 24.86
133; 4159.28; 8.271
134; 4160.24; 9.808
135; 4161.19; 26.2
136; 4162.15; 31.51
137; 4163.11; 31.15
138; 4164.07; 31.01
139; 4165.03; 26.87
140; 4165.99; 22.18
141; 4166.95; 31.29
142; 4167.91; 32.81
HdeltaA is 8.2 angstrom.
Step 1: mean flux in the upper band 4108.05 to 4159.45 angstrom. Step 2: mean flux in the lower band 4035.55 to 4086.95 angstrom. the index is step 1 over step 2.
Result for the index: 0.9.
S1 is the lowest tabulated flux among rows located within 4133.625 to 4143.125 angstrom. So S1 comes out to 15.05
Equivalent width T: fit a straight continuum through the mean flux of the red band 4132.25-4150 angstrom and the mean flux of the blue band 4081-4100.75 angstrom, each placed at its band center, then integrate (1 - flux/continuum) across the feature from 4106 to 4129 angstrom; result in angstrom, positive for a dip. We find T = 0.6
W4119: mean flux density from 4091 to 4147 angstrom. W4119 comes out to 28.1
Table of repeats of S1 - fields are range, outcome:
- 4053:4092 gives 7.409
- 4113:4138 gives 9.774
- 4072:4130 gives 9.083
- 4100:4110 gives 13.4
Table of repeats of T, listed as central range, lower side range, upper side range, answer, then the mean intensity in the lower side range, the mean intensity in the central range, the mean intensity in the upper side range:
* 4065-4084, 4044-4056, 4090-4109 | 2.24 angstrom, 35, 27.3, 26.9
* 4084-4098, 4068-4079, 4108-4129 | 2.25 angstrom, 29.1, 23.5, 26.4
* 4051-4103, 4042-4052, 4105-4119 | 8.09 angstrom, 38.1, 27.8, 26.8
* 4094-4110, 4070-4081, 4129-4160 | 2.20 angstrom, 32.7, 27.7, 31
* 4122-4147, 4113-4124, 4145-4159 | -1.41 angstrom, 23.7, 29.7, 33.2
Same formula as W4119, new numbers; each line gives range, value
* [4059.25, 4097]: 27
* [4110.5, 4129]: 25.5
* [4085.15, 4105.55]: 23.2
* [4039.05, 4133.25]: 29.1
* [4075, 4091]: 23.2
